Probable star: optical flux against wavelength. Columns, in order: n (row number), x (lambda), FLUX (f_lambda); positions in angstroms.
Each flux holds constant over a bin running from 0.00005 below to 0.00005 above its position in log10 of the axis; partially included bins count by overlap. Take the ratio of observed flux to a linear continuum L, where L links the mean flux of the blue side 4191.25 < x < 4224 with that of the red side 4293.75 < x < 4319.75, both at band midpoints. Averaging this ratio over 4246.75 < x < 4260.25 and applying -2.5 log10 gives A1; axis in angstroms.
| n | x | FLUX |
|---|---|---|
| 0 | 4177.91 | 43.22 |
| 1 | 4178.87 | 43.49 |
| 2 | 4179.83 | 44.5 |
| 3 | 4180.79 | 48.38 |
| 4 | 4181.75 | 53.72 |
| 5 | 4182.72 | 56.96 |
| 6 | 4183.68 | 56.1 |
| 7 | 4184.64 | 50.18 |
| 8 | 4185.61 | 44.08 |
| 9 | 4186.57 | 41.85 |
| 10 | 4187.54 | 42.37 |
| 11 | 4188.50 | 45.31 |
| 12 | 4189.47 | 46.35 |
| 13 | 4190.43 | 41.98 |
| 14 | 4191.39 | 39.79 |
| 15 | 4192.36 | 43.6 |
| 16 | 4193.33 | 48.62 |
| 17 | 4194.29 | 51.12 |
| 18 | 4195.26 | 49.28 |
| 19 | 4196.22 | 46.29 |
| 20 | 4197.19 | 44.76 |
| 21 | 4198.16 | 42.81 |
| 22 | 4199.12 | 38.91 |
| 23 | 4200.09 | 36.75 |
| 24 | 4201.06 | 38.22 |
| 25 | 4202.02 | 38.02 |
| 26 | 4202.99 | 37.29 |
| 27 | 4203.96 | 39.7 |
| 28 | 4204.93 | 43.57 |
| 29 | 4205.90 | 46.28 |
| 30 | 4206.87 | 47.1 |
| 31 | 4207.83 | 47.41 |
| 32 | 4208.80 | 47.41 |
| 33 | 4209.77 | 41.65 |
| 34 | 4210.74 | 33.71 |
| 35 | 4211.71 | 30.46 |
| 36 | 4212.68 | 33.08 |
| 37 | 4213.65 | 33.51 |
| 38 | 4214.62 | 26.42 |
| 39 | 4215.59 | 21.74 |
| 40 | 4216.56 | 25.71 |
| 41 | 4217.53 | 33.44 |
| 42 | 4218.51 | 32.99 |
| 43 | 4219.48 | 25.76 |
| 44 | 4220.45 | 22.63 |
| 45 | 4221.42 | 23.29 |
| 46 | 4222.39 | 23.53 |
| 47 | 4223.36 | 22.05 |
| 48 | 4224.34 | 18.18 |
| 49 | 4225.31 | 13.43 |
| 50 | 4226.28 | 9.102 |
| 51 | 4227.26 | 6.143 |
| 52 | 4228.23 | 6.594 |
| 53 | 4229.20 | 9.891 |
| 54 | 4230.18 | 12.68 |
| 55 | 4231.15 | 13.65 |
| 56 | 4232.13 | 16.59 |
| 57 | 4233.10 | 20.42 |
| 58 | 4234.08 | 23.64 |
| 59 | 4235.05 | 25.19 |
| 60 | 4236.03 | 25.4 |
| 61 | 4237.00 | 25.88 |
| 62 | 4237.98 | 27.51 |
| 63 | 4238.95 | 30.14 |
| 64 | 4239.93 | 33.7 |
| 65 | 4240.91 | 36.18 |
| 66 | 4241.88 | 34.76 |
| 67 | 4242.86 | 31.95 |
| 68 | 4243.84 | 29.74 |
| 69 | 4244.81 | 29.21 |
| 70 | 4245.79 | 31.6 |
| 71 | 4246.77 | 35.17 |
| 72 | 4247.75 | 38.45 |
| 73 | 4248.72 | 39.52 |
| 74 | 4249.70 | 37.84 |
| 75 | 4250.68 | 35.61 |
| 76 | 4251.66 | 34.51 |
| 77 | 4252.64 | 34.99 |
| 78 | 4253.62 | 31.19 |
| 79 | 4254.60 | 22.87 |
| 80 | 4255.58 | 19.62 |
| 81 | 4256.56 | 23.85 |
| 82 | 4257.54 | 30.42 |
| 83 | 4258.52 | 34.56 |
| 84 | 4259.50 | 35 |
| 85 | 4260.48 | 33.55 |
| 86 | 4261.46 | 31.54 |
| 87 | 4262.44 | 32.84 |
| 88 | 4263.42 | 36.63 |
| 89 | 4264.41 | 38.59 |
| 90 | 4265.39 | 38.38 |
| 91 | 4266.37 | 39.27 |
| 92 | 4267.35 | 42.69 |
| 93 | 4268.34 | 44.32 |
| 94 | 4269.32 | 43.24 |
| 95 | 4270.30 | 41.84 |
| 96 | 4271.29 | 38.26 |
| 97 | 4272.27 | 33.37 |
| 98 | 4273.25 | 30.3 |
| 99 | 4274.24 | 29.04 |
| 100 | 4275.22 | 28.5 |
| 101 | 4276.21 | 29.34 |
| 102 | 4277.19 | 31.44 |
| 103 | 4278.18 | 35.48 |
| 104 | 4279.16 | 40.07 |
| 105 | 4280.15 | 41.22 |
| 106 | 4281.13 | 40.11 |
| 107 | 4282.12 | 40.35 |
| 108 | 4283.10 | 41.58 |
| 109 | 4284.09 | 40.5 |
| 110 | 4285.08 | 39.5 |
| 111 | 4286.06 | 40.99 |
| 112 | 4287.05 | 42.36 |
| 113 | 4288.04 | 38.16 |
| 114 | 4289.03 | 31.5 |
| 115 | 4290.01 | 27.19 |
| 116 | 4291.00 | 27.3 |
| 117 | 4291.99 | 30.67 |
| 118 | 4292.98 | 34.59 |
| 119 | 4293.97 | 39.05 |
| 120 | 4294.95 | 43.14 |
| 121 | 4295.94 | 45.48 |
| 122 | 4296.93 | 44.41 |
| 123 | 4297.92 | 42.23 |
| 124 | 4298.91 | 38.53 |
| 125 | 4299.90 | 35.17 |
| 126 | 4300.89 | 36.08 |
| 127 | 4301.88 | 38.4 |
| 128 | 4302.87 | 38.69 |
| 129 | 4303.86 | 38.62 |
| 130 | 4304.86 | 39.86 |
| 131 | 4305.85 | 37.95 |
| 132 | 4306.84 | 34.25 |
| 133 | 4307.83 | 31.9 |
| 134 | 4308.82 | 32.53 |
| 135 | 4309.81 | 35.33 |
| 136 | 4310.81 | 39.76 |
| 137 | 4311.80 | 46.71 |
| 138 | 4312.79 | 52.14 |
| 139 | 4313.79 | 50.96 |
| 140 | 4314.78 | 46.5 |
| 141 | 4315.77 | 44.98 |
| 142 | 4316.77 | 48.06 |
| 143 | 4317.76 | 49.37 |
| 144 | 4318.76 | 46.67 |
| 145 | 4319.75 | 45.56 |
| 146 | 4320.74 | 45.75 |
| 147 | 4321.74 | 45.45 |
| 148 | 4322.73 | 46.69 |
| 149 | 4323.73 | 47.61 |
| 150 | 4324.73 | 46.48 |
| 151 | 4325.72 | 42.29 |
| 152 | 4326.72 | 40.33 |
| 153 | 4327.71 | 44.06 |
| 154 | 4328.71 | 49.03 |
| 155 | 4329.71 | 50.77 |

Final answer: 0.20 mag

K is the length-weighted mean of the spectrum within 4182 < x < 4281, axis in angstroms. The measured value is 33.8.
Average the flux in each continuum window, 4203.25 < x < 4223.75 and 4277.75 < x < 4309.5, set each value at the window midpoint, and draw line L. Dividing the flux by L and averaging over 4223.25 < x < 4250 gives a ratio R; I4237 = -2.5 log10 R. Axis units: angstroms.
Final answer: 0.387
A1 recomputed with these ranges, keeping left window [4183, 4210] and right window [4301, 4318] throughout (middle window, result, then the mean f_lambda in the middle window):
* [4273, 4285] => 0.17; 35.9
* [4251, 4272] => 0.22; 34.7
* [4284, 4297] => 0.13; 37.2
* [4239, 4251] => 0.25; 34.3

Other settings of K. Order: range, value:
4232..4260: 30.4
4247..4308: 36.1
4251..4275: 34.2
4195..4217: 38.6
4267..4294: 36.4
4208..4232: 23.8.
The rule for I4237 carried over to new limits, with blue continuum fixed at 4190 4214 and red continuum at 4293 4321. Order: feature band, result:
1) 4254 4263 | 0.38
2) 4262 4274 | 0.10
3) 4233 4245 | 0.39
